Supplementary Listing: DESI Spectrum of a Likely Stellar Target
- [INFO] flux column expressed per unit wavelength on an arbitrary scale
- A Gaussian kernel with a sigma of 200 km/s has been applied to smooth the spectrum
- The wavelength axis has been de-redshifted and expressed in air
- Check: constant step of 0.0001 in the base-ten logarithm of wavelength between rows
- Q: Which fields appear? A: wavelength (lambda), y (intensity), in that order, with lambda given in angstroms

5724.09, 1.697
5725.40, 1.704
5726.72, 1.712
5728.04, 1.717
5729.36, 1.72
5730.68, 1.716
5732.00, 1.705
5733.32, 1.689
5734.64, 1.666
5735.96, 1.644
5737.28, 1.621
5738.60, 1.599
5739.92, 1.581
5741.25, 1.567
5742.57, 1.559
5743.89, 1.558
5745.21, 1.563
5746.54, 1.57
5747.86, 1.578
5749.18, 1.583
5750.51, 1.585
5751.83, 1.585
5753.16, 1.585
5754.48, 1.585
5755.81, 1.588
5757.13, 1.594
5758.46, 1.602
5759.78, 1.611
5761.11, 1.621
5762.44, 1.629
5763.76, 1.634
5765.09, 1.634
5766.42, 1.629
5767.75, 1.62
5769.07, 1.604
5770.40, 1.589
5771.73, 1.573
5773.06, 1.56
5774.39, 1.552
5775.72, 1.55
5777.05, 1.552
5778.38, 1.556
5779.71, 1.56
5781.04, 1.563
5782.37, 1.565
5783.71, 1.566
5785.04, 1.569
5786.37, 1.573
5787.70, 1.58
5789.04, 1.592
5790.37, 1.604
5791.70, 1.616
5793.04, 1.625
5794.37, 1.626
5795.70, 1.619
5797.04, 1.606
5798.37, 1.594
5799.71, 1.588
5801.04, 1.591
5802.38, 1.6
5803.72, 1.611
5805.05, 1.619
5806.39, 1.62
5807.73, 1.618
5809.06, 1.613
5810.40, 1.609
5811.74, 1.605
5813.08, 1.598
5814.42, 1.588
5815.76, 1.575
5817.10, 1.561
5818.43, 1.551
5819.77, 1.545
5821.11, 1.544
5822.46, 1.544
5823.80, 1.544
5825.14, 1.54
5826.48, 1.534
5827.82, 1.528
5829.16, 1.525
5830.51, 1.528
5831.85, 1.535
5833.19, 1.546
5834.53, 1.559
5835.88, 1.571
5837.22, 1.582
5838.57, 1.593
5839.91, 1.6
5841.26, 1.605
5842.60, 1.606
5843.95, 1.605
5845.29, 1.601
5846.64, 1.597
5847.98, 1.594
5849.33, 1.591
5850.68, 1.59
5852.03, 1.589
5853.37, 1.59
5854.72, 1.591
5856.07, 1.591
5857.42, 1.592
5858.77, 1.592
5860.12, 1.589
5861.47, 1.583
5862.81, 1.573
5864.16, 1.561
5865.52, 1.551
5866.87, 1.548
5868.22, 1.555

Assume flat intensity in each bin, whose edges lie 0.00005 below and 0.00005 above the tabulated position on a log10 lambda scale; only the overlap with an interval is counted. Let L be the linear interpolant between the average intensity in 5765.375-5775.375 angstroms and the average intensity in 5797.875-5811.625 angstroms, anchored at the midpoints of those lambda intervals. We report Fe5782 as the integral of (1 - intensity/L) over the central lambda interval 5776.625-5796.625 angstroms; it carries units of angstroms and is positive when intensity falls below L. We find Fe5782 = 0.2 angstroms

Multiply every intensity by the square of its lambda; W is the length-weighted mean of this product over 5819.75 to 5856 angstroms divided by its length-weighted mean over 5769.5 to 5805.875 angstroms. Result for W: 1.01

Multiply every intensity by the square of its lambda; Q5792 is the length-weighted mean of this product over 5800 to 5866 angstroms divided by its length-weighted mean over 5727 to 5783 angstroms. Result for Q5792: 1.01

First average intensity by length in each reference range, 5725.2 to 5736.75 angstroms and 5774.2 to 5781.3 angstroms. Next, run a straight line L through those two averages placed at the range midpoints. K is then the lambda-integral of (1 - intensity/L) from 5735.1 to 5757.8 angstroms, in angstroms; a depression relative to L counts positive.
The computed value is 0.9 angstroms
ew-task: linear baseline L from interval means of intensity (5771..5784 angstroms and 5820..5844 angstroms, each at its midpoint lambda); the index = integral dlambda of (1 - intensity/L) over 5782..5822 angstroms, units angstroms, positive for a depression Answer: -0.9 angstroms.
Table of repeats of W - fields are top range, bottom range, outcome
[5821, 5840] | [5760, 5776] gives 0.99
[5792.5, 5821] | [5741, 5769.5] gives 1.02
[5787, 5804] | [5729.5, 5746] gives 1.01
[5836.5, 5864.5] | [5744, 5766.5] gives 1.03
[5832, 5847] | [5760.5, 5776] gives 1.02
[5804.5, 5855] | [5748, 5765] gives 1.01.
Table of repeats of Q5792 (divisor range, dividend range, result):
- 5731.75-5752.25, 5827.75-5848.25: 1.02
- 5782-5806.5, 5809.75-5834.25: 0.98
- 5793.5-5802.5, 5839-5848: 1.01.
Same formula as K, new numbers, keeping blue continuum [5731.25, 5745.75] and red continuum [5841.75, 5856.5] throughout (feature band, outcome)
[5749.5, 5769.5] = 0.06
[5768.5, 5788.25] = 0.50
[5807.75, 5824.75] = 0.29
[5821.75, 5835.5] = 0.52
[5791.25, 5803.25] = -0.02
